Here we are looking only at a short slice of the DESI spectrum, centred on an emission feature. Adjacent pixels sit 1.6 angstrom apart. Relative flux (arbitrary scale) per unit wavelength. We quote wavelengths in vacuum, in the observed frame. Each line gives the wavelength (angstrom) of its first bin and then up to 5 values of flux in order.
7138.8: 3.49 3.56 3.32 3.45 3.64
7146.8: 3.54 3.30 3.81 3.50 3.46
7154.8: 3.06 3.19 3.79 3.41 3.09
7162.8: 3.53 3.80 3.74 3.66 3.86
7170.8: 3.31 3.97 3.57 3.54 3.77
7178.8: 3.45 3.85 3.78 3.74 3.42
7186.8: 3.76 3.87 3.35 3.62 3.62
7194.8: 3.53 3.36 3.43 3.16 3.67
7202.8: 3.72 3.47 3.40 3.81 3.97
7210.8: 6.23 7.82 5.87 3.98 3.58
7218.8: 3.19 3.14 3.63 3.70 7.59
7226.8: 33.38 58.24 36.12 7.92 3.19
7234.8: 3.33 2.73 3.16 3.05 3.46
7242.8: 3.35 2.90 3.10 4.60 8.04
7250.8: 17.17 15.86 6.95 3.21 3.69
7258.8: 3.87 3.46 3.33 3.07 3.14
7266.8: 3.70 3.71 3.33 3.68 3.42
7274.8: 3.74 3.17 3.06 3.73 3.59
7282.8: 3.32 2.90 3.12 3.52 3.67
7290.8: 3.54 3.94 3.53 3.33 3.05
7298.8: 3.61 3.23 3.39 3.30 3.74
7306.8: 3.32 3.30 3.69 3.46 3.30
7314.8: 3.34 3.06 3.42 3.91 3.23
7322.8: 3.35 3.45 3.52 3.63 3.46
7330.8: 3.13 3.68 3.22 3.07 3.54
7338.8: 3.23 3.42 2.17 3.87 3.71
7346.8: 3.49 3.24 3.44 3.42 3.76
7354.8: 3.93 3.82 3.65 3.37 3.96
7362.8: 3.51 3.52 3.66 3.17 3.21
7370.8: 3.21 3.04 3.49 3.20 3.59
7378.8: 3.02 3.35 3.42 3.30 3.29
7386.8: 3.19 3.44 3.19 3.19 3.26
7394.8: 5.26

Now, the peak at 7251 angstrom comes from [N II]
